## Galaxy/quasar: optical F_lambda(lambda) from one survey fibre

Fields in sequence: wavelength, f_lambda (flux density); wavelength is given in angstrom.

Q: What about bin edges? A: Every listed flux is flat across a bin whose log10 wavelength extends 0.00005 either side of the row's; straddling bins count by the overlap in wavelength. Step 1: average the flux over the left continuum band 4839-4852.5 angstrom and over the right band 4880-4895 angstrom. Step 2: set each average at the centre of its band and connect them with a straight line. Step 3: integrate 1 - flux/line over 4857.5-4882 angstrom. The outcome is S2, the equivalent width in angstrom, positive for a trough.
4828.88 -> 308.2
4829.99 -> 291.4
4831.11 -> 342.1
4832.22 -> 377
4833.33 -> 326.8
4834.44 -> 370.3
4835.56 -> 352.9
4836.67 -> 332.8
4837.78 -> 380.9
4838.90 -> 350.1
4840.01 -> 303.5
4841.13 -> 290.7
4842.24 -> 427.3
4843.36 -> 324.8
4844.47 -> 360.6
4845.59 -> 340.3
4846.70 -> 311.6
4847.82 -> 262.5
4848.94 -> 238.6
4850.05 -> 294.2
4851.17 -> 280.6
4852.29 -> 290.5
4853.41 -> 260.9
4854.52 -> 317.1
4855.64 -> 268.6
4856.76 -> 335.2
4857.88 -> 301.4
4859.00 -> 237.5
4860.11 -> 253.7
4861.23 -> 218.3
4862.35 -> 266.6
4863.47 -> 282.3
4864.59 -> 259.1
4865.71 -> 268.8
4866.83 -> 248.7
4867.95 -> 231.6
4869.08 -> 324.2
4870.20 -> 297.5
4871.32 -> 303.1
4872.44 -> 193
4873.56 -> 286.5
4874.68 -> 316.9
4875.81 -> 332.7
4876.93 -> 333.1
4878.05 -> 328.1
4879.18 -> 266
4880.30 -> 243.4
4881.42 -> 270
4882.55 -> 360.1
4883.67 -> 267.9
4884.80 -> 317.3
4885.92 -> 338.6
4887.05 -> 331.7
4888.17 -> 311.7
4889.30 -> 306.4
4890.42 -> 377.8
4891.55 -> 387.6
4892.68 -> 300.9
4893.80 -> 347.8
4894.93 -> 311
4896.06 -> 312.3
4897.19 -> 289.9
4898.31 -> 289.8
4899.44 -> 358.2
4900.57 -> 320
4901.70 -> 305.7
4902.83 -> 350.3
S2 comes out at 3.2 angstrom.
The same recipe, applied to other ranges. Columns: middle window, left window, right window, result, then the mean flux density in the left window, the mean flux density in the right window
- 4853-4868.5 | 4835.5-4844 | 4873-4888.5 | 2.8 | 345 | 307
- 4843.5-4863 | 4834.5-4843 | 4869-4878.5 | 2.6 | 349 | 300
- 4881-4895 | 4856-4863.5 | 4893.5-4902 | -1.0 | 270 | 316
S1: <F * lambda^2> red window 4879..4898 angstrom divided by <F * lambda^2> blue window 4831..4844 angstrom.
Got 0.9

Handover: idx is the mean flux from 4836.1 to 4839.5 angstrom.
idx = 354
